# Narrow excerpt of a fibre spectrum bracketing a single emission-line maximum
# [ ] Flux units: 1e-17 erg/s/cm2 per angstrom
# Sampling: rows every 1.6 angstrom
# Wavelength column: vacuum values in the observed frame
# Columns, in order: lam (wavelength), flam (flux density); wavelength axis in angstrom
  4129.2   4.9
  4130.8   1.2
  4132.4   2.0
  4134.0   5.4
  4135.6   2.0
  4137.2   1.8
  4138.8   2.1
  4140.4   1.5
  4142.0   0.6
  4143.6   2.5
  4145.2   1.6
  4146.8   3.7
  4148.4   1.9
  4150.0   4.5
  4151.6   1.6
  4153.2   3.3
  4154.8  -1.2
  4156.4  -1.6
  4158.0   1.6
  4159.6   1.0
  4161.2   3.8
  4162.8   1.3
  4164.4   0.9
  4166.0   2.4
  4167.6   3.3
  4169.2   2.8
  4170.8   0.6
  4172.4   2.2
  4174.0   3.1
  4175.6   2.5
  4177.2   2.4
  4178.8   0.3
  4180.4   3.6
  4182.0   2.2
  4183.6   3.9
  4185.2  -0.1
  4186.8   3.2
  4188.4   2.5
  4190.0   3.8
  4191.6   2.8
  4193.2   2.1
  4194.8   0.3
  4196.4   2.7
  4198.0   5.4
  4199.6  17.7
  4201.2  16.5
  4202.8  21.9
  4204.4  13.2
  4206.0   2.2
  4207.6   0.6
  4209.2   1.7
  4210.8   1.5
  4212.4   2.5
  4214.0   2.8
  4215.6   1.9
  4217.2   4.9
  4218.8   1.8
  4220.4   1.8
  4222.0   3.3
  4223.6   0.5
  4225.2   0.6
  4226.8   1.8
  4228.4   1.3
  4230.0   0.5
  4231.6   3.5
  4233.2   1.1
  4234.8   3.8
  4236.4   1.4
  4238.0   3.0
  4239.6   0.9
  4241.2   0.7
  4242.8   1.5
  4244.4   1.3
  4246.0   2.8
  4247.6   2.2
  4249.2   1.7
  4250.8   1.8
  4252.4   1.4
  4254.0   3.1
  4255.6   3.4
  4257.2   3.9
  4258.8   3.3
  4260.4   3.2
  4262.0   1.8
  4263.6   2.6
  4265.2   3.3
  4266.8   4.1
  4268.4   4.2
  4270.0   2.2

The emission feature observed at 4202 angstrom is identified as [O II]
